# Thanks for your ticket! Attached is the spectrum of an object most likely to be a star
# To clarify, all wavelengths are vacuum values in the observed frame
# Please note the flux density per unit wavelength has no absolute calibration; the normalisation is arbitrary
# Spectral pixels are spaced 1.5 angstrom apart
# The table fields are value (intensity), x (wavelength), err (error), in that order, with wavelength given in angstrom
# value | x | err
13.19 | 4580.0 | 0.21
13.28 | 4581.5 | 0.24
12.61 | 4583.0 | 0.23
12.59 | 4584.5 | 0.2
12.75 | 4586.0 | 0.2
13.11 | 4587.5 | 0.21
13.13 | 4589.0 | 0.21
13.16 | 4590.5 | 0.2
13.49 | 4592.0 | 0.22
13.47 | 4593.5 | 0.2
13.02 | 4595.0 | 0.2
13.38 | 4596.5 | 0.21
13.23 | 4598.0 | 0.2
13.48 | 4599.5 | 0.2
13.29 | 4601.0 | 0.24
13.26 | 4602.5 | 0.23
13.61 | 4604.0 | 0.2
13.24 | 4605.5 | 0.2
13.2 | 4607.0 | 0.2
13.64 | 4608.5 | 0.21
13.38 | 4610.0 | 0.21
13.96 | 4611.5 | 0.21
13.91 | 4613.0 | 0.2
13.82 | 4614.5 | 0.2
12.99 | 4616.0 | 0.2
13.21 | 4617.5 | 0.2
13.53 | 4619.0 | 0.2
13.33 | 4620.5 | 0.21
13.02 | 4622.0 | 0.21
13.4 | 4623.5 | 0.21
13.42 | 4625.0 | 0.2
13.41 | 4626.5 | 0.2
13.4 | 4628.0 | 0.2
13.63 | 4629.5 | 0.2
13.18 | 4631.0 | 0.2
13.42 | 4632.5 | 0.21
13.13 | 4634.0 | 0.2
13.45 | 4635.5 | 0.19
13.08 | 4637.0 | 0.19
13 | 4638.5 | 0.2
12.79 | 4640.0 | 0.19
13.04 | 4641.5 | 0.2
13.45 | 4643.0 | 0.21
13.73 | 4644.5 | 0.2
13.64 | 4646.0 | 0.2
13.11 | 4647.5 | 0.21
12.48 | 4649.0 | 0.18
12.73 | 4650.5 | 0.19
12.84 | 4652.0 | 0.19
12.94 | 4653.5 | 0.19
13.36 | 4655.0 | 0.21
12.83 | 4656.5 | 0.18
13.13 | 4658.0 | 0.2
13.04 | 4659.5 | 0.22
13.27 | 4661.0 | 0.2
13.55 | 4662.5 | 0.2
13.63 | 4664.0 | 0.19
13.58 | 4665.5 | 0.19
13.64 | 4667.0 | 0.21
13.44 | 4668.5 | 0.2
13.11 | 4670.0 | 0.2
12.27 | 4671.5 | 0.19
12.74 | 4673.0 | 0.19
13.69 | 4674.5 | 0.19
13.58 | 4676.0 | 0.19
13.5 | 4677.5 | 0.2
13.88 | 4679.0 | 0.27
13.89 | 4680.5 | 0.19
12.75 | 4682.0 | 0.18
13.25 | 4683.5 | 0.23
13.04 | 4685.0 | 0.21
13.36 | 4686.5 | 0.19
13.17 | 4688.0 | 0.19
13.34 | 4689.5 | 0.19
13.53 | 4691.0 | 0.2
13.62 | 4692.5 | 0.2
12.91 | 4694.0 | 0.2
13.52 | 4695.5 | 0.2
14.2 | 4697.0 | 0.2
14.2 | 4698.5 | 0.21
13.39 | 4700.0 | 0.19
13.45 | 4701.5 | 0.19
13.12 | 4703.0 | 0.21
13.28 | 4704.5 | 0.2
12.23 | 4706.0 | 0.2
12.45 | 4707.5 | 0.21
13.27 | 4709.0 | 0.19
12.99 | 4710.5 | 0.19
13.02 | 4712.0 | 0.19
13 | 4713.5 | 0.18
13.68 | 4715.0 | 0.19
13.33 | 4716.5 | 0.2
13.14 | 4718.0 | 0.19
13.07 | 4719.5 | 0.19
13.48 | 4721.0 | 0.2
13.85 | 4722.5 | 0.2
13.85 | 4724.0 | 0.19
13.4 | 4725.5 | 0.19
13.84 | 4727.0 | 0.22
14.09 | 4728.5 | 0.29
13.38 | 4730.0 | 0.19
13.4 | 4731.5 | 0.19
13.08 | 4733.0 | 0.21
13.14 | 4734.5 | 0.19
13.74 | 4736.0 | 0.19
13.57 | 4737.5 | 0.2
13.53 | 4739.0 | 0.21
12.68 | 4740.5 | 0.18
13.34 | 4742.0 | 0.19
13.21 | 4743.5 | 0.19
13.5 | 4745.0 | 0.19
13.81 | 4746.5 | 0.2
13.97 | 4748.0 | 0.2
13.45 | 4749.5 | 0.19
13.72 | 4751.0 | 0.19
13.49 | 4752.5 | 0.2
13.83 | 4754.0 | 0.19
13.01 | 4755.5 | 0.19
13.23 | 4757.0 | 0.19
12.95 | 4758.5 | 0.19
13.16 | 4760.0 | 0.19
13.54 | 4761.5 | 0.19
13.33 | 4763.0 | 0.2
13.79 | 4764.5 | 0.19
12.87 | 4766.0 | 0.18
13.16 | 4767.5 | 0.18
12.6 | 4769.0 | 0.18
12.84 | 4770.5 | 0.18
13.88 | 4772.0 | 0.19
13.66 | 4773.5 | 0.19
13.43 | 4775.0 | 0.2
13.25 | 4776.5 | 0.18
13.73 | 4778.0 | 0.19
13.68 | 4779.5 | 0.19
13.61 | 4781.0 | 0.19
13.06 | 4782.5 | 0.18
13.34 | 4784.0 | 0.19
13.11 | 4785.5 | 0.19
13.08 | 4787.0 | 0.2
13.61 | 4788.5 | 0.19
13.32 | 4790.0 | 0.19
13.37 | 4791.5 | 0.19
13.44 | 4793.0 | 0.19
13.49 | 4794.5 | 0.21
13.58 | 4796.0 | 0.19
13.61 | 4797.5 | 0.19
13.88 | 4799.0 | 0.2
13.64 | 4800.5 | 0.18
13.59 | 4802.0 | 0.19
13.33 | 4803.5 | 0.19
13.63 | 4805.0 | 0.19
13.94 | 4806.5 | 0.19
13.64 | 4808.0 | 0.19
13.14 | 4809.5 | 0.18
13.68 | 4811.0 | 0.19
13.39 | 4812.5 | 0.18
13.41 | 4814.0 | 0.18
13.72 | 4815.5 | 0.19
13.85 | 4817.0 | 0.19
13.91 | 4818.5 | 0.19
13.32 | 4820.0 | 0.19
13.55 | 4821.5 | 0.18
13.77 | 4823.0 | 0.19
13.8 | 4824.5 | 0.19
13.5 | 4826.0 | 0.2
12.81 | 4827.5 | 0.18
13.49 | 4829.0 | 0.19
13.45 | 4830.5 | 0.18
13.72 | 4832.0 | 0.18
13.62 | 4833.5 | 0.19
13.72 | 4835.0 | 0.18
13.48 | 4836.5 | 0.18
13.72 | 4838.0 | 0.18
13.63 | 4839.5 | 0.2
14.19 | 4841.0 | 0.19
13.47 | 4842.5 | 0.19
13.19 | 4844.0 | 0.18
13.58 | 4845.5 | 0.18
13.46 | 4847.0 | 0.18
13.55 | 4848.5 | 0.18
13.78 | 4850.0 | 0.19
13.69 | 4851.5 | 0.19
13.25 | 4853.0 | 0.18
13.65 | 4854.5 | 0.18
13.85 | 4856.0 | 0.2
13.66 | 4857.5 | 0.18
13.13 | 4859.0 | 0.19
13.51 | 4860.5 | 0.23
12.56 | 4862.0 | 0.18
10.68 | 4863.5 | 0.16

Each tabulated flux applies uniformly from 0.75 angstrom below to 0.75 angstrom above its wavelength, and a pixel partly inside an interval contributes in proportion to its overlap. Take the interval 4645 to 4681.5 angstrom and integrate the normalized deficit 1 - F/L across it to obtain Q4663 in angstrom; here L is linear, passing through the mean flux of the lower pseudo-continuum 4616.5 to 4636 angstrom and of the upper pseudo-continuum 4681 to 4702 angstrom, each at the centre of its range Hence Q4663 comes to 0.4 angstrom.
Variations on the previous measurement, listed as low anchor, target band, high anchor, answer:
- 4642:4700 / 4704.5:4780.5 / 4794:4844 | 0.5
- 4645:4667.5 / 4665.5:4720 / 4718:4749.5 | 0.2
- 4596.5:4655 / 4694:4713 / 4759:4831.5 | 0.2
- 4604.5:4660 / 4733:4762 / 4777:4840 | 0.1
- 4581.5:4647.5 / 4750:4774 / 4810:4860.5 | 0.3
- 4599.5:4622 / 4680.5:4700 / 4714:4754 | 0.1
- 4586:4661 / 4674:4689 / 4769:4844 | -0.1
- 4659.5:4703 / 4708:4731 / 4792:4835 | 0.1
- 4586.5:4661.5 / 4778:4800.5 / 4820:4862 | 0.0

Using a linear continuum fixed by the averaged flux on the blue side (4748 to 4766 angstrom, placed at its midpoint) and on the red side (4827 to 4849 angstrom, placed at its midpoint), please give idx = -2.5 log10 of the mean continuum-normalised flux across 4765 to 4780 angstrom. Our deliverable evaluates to 0.01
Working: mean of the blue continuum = 13.4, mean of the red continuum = 13.5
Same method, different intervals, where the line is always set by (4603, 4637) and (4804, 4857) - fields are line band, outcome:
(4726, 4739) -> -0.002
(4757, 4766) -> 0.018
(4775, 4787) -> 0.013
